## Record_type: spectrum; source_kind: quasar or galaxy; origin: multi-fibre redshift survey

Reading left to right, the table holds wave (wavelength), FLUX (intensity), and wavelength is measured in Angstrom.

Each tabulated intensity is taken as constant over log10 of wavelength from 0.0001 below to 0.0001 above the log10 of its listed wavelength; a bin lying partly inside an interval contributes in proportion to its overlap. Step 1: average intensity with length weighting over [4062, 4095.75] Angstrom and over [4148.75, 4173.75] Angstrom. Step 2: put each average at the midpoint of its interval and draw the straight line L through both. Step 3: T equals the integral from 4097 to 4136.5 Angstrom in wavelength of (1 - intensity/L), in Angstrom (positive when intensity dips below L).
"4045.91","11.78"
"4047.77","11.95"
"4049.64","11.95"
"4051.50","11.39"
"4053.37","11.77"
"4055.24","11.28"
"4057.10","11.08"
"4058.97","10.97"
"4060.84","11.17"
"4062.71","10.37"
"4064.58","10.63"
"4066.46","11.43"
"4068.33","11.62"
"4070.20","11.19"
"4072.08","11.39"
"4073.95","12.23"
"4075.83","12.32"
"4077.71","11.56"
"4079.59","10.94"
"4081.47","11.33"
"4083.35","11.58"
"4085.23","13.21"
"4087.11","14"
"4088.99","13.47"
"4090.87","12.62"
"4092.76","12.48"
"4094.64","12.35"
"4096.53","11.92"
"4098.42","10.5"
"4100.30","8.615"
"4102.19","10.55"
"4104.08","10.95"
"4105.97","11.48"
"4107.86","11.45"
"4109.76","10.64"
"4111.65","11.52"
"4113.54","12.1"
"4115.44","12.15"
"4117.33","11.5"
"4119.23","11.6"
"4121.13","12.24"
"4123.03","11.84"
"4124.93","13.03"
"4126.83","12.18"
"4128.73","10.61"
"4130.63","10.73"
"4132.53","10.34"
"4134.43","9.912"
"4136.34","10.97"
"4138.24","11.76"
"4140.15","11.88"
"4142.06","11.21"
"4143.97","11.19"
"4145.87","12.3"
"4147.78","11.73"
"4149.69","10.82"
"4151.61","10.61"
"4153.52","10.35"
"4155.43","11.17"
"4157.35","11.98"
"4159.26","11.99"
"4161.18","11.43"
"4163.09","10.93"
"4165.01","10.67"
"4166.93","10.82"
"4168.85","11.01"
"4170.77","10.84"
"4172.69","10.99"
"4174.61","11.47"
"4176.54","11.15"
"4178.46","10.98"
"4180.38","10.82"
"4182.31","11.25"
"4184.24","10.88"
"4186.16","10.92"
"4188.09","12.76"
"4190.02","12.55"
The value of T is 1.1 Angstrom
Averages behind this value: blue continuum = 11.9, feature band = 11.2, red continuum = 11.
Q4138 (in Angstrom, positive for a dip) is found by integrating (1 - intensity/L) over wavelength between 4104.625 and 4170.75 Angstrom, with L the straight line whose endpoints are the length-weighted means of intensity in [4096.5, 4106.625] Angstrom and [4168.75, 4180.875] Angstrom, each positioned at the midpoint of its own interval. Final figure -3.4 Angstrom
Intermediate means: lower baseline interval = 10.5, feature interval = 11.3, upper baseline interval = 11.1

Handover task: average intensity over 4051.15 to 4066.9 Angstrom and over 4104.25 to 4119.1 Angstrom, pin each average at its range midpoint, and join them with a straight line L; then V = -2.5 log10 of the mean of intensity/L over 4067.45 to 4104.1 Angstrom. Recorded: -0.04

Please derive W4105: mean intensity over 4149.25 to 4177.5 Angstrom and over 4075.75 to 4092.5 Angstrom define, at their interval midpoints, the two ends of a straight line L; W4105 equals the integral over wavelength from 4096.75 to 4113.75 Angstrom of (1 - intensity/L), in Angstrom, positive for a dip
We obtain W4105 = 1.6 Angstrom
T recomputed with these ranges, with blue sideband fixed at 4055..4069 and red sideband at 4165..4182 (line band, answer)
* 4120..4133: -0.70 Angstrom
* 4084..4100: -1.96 Angstrom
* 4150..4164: -0.24 Angstrom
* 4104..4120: -0.71 Angstrom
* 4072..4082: -0.56 Angstrom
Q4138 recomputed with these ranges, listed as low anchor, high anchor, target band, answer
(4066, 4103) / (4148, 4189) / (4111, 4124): -0.4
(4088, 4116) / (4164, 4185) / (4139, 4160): -0.4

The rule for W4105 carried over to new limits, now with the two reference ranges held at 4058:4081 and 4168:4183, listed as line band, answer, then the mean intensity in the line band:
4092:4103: 0.2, 11.1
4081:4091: -1.3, 12.8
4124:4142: -0.2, 11.3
